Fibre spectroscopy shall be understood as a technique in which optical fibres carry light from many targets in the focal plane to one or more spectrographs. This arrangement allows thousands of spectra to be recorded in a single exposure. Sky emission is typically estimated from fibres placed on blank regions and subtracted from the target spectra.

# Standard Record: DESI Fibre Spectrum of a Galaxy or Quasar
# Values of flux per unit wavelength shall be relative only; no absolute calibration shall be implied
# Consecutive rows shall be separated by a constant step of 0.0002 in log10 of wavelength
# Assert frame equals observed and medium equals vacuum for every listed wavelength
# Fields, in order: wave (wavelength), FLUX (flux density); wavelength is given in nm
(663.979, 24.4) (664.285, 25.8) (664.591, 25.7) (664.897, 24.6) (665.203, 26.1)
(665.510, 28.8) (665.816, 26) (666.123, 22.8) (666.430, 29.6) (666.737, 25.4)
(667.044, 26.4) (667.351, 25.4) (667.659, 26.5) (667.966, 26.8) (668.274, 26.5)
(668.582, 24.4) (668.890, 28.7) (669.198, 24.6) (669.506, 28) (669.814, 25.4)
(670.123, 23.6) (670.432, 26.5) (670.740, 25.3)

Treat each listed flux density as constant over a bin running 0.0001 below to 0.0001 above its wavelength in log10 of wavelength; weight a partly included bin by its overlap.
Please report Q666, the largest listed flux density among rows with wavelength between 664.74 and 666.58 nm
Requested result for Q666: 29.6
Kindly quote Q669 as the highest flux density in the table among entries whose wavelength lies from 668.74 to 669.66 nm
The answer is 28.7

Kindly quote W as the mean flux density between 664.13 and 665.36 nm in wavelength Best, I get 25.5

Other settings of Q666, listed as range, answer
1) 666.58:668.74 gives 26.8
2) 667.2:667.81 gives 26.5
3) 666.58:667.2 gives 26.4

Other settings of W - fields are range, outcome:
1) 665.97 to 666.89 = 25.9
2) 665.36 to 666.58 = 26.8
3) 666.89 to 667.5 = 25.9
